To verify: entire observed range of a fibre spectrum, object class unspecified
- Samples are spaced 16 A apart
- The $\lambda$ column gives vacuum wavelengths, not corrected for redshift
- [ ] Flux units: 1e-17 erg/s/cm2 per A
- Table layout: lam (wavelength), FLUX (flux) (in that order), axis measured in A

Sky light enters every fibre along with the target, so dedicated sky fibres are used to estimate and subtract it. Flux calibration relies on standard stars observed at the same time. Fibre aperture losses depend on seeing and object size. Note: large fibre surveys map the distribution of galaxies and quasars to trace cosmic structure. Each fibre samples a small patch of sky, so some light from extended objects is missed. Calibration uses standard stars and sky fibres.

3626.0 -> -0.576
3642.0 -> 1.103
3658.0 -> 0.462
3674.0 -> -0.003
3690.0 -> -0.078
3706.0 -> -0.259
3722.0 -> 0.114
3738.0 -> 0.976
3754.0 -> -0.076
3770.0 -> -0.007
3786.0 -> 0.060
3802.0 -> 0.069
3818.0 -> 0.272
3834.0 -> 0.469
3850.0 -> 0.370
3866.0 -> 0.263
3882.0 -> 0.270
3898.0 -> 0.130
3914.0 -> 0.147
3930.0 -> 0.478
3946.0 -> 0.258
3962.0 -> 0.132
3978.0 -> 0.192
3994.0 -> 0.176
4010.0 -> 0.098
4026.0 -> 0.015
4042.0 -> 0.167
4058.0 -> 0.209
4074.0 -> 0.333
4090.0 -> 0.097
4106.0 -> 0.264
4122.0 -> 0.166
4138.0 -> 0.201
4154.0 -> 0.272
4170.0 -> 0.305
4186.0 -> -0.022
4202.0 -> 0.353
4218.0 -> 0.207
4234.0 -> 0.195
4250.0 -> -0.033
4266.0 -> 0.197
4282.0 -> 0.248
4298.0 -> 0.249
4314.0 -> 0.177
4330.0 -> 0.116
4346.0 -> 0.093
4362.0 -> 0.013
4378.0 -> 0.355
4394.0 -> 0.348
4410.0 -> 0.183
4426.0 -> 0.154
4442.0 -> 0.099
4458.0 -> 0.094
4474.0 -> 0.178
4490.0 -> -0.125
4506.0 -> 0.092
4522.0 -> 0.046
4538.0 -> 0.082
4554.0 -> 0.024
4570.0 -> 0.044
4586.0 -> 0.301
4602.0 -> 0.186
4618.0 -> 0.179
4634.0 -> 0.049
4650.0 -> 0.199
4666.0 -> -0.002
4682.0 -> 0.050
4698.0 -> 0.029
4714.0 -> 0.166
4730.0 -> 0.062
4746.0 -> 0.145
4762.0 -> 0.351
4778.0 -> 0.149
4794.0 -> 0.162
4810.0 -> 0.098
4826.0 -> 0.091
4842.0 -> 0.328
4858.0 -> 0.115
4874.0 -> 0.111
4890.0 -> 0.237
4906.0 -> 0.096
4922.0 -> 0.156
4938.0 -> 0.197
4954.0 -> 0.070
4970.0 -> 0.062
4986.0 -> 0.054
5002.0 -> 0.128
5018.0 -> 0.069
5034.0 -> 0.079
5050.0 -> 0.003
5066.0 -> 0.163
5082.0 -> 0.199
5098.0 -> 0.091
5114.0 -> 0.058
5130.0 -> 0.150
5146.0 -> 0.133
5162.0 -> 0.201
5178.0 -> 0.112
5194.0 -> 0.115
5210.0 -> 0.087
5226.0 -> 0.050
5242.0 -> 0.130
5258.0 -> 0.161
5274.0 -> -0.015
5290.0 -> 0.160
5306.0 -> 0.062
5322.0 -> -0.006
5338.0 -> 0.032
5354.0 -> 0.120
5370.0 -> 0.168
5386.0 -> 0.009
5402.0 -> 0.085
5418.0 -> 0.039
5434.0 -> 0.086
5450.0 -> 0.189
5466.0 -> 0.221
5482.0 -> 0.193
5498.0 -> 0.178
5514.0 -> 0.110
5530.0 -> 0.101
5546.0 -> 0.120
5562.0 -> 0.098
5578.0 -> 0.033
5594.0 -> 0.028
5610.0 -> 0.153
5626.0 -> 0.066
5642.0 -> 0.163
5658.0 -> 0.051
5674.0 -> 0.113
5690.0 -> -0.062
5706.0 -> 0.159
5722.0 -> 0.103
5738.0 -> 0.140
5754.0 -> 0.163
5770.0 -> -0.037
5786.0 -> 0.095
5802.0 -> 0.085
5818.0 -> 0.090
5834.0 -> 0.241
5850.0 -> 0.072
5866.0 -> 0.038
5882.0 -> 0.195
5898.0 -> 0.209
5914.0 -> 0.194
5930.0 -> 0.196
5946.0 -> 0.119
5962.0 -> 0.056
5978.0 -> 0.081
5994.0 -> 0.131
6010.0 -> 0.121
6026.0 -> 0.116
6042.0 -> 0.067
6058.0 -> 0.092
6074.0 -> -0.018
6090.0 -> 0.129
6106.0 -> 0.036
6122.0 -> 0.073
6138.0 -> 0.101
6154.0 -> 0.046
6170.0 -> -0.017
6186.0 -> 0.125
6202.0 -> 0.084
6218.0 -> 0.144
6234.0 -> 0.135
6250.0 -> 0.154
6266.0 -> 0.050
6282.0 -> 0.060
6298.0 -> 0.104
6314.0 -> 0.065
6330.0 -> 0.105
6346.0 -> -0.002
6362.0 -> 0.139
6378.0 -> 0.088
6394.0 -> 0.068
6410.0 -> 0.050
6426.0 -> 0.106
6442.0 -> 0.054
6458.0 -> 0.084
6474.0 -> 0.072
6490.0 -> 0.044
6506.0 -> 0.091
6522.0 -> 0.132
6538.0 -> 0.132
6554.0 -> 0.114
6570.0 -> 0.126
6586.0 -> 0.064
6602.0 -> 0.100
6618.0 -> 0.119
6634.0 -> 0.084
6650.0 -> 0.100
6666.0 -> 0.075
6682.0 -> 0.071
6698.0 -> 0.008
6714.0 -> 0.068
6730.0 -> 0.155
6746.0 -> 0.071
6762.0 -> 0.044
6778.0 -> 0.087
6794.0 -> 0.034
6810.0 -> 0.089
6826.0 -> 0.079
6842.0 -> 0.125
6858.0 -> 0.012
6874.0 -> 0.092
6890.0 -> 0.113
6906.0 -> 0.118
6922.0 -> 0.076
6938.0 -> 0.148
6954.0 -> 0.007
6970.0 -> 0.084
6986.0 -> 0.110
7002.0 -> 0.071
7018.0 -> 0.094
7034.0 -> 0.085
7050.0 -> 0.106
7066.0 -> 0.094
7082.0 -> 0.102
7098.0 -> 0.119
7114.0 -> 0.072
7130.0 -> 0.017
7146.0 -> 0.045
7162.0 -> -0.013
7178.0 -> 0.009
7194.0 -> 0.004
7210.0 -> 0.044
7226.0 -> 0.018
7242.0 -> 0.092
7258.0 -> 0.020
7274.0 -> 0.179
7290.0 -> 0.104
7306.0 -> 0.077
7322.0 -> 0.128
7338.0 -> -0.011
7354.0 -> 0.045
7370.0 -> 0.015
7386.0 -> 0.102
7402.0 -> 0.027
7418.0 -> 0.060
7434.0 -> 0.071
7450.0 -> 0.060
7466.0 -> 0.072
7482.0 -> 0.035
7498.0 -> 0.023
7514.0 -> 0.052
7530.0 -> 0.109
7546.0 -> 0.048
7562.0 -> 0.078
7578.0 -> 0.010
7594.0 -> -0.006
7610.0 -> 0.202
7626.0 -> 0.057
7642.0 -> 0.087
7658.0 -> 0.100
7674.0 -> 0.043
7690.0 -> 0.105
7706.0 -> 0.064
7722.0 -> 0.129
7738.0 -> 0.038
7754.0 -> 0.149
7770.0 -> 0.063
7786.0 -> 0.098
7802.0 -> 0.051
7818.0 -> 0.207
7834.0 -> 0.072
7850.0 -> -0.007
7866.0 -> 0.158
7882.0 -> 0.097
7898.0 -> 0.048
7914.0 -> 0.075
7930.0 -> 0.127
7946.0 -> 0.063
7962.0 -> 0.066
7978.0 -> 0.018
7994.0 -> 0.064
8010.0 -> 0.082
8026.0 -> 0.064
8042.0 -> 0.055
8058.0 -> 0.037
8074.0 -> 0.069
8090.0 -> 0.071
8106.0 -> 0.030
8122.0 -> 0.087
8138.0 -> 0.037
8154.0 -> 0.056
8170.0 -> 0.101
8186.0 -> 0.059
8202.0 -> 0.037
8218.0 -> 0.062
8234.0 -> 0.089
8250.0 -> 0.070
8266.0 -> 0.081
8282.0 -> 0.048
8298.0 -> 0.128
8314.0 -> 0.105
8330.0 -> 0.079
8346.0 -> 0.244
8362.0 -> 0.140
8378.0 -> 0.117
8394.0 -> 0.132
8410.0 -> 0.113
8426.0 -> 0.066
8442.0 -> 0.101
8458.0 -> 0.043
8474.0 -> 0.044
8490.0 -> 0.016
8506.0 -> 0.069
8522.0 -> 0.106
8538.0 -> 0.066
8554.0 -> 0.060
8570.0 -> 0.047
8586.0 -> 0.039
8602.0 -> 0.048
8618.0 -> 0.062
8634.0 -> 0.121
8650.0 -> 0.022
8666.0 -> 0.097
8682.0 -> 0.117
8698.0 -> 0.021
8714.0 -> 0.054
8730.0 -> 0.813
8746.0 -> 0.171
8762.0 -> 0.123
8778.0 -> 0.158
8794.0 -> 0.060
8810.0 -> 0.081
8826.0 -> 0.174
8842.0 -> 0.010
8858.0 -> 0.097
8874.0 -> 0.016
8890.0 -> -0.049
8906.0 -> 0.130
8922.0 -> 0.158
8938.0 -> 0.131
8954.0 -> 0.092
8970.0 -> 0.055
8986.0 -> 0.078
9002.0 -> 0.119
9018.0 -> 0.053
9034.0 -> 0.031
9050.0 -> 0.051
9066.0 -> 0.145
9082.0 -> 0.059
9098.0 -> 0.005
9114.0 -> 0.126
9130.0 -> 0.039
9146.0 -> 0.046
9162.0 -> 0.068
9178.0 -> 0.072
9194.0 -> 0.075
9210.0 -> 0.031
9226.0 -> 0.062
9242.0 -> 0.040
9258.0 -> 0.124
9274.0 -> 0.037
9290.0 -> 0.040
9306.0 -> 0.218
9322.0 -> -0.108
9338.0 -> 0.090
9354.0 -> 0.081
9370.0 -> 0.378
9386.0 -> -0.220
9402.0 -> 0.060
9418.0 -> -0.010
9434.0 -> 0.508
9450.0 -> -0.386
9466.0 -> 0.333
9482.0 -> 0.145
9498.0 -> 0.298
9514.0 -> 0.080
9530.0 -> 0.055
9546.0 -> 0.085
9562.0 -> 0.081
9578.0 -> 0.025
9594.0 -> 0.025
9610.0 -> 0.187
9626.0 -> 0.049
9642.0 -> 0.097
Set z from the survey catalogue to 1.34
